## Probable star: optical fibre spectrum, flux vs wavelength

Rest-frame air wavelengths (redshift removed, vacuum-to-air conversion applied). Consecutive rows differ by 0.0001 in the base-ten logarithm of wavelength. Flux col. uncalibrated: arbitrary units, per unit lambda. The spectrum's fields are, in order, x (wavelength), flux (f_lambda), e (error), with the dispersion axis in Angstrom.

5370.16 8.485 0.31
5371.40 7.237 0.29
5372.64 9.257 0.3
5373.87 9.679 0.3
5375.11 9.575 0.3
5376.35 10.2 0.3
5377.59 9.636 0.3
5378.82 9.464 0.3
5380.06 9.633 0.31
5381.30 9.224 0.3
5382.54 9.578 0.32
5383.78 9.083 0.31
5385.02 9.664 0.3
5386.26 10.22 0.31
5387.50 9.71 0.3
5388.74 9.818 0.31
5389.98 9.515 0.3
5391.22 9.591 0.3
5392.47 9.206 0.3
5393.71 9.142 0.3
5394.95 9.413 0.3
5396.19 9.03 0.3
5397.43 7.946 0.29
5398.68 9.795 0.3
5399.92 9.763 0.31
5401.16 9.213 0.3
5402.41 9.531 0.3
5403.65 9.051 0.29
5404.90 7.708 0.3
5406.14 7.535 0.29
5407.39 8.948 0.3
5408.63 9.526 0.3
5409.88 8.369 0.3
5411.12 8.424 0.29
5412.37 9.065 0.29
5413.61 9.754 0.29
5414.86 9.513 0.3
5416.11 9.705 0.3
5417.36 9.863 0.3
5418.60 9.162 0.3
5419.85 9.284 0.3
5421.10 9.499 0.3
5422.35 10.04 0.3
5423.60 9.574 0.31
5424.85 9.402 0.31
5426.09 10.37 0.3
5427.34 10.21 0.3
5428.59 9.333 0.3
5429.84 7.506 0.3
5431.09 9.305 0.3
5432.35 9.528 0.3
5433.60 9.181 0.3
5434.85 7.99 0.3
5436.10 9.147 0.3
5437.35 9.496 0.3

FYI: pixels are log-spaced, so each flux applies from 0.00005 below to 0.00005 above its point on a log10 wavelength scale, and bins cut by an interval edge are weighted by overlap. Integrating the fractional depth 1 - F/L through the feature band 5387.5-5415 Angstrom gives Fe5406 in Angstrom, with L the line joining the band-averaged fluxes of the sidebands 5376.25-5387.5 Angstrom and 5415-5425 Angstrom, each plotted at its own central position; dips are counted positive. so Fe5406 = 1.4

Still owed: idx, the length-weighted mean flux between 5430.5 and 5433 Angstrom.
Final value 9.38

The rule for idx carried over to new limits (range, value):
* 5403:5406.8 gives 8.11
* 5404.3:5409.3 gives 8.43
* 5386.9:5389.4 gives 9.77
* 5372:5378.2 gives 9.66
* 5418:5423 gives 9.49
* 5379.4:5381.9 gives 9.42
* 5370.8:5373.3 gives 8.3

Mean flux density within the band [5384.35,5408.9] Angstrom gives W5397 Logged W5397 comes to 9.21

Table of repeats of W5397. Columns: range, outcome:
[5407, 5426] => 9.38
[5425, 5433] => 9.38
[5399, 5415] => 8.96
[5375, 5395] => 9.57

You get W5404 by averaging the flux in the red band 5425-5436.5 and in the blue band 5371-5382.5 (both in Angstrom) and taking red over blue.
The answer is 0.98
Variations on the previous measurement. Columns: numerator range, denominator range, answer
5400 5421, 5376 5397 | 0.95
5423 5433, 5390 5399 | 1.03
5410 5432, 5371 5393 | 0.99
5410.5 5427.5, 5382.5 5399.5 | 1.02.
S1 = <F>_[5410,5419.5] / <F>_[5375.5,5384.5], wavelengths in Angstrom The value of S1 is 0.97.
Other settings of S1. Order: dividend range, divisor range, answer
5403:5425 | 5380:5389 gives 0.95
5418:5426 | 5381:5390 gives 0.99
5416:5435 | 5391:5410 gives 1.05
